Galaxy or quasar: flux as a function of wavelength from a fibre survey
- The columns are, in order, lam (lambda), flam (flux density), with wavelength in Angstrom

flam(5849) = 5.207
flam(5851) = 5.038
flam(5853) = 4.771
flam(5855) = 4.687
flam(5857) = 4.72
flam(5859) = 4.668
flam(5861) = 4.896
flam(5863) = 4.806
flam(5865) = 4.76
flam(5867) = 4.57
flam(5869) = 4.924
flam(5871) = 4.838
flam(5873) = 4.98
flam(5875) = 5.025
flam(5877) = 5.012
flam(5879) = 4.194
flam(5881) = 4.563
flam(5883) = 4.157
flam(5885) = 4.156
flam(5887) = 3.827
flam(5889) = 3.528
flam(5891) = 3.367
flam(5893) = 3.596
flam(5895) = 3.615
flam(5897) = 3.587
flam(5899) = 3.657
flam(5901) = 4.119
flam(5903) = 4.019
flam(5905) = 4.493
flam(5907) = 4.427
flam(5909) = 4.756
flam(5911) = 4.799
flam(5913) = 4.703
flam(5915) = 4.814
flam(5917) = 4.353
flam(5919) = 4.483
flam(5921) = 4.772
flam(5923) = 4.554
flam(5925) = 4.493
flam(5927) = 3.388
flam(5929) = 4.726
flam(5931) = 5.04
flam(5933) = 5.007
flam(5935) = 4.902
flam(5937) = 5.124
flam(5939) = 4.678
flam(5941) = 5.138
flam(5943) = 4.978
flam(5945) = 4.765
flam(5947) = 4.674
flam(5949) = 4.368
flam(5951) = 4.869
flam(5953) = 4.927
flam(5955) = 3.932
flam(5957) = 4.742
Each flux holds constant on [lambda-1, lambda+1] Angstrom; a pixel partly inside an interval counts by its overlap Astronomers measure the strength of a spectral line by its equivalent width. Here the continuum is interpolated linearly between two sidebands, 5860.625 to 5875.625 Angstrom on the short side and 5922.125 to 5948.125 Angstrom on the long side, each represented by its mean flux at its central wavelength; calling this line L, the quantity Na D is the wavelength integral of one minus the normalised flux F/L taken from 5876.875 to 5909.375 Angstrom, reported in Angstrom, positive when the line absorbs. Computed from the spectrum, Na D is 5.3 Angstrom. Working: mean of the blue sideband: 4.84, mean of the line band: 4.02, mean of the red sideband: 4.73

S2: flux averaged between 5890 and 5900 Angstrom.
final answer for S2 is 3.56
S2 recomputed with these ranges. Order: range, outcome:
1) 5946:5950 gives 4.52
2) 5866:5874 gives 4.83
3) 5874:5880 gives 4.74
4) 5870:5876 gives 4.95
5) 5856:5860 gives 4.69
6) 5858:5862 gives 4.78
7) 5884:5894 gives 3.69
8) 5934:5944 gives 4.96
